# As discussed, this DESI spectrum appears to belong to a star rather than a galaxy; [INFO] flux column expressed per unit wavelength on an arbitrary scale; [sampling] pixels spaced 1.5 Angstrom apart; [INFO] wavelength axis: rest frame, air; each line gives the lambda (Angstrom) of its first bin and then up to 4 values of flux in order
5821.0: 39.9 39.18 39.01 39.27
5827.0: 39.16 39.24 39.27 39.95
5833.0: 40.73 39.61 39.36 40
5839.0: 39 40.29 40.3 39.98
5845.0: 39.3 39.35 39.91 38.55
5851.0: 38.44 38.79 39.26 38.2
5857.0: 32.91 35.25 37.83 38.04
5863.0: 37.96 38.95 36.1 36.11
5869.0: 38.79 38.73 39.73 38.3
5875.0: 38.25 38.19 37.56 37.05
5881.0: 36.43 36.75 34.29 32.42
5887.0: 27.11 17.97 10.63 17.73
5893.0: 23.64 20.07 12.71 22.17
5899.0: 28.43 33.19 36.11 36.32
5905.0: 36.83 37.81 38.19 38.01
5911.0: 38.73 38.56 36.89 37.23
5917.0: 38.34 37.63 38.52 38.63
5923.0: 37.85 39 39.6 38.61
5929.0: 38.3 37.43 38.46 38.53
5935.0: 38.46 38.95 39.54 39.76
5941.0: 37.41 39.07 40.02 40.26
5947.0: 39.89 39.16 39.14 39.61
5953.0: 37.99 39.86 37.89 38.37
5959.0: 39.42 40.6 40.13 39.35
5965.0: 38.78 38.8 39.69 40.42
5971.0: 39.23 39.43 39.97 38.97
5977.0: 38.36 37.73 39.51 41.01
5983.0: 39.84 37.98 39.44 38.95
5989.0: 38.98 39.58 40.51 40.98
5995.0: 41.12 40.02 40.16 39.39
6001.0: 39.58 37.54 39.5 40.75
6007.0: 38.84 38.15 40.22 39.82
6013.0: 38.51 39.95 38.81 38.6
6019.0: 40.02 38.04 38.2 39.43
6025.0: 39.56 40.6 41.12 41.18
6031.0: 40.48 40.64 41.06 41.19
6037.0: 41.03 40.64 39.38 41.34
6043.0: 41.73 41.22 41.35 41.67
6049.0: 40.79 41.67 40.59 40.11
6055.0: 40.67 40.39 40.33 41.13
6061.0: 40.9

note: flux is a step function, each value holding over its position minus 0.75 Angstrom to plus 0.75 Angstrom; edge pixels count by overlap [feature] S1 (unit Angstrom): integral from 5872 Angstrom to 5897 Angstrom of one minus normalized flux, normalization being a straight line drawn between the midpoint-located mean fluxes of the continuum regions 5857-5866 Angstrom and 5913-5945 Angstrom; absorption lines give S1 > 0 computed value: 5.7 Angstrom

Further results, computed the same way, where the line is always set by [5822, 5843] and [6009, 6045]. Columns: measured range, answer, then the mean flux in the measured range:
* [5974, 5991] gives 0.35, 39.2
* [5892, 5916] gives 4.71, 32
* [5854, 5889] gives 3.28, 36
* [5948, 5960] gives 0.29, 39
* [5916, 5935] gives 0.69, 38.4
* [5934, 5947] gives 0.22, 39.2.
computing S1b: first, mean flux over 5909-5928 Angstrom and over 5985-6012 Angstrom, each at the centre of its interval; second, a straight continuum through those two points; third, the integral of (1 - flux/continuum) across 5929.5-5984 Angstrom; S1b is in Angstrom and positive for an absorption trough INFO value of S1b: -0.4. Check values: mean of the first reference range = 38.3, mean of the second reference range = 39.6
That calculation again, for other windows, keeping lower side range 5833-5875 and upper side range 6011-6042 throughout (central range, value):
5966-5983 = 0.1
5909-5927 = 0.4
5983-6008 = 0.1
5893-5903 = 3.4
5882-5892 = 3.5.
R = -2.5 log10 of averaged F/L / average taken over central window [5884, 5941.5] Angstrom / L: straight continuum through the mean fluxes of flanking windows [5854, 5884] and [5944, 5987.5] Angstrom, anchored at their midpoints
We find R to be 0.14 mag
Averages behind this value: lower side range 37.4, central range 33.6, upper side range 39.3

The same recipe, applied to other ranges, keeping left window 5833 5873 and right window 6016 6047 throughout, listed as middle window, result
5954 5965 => 0.01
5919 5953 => 0.01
